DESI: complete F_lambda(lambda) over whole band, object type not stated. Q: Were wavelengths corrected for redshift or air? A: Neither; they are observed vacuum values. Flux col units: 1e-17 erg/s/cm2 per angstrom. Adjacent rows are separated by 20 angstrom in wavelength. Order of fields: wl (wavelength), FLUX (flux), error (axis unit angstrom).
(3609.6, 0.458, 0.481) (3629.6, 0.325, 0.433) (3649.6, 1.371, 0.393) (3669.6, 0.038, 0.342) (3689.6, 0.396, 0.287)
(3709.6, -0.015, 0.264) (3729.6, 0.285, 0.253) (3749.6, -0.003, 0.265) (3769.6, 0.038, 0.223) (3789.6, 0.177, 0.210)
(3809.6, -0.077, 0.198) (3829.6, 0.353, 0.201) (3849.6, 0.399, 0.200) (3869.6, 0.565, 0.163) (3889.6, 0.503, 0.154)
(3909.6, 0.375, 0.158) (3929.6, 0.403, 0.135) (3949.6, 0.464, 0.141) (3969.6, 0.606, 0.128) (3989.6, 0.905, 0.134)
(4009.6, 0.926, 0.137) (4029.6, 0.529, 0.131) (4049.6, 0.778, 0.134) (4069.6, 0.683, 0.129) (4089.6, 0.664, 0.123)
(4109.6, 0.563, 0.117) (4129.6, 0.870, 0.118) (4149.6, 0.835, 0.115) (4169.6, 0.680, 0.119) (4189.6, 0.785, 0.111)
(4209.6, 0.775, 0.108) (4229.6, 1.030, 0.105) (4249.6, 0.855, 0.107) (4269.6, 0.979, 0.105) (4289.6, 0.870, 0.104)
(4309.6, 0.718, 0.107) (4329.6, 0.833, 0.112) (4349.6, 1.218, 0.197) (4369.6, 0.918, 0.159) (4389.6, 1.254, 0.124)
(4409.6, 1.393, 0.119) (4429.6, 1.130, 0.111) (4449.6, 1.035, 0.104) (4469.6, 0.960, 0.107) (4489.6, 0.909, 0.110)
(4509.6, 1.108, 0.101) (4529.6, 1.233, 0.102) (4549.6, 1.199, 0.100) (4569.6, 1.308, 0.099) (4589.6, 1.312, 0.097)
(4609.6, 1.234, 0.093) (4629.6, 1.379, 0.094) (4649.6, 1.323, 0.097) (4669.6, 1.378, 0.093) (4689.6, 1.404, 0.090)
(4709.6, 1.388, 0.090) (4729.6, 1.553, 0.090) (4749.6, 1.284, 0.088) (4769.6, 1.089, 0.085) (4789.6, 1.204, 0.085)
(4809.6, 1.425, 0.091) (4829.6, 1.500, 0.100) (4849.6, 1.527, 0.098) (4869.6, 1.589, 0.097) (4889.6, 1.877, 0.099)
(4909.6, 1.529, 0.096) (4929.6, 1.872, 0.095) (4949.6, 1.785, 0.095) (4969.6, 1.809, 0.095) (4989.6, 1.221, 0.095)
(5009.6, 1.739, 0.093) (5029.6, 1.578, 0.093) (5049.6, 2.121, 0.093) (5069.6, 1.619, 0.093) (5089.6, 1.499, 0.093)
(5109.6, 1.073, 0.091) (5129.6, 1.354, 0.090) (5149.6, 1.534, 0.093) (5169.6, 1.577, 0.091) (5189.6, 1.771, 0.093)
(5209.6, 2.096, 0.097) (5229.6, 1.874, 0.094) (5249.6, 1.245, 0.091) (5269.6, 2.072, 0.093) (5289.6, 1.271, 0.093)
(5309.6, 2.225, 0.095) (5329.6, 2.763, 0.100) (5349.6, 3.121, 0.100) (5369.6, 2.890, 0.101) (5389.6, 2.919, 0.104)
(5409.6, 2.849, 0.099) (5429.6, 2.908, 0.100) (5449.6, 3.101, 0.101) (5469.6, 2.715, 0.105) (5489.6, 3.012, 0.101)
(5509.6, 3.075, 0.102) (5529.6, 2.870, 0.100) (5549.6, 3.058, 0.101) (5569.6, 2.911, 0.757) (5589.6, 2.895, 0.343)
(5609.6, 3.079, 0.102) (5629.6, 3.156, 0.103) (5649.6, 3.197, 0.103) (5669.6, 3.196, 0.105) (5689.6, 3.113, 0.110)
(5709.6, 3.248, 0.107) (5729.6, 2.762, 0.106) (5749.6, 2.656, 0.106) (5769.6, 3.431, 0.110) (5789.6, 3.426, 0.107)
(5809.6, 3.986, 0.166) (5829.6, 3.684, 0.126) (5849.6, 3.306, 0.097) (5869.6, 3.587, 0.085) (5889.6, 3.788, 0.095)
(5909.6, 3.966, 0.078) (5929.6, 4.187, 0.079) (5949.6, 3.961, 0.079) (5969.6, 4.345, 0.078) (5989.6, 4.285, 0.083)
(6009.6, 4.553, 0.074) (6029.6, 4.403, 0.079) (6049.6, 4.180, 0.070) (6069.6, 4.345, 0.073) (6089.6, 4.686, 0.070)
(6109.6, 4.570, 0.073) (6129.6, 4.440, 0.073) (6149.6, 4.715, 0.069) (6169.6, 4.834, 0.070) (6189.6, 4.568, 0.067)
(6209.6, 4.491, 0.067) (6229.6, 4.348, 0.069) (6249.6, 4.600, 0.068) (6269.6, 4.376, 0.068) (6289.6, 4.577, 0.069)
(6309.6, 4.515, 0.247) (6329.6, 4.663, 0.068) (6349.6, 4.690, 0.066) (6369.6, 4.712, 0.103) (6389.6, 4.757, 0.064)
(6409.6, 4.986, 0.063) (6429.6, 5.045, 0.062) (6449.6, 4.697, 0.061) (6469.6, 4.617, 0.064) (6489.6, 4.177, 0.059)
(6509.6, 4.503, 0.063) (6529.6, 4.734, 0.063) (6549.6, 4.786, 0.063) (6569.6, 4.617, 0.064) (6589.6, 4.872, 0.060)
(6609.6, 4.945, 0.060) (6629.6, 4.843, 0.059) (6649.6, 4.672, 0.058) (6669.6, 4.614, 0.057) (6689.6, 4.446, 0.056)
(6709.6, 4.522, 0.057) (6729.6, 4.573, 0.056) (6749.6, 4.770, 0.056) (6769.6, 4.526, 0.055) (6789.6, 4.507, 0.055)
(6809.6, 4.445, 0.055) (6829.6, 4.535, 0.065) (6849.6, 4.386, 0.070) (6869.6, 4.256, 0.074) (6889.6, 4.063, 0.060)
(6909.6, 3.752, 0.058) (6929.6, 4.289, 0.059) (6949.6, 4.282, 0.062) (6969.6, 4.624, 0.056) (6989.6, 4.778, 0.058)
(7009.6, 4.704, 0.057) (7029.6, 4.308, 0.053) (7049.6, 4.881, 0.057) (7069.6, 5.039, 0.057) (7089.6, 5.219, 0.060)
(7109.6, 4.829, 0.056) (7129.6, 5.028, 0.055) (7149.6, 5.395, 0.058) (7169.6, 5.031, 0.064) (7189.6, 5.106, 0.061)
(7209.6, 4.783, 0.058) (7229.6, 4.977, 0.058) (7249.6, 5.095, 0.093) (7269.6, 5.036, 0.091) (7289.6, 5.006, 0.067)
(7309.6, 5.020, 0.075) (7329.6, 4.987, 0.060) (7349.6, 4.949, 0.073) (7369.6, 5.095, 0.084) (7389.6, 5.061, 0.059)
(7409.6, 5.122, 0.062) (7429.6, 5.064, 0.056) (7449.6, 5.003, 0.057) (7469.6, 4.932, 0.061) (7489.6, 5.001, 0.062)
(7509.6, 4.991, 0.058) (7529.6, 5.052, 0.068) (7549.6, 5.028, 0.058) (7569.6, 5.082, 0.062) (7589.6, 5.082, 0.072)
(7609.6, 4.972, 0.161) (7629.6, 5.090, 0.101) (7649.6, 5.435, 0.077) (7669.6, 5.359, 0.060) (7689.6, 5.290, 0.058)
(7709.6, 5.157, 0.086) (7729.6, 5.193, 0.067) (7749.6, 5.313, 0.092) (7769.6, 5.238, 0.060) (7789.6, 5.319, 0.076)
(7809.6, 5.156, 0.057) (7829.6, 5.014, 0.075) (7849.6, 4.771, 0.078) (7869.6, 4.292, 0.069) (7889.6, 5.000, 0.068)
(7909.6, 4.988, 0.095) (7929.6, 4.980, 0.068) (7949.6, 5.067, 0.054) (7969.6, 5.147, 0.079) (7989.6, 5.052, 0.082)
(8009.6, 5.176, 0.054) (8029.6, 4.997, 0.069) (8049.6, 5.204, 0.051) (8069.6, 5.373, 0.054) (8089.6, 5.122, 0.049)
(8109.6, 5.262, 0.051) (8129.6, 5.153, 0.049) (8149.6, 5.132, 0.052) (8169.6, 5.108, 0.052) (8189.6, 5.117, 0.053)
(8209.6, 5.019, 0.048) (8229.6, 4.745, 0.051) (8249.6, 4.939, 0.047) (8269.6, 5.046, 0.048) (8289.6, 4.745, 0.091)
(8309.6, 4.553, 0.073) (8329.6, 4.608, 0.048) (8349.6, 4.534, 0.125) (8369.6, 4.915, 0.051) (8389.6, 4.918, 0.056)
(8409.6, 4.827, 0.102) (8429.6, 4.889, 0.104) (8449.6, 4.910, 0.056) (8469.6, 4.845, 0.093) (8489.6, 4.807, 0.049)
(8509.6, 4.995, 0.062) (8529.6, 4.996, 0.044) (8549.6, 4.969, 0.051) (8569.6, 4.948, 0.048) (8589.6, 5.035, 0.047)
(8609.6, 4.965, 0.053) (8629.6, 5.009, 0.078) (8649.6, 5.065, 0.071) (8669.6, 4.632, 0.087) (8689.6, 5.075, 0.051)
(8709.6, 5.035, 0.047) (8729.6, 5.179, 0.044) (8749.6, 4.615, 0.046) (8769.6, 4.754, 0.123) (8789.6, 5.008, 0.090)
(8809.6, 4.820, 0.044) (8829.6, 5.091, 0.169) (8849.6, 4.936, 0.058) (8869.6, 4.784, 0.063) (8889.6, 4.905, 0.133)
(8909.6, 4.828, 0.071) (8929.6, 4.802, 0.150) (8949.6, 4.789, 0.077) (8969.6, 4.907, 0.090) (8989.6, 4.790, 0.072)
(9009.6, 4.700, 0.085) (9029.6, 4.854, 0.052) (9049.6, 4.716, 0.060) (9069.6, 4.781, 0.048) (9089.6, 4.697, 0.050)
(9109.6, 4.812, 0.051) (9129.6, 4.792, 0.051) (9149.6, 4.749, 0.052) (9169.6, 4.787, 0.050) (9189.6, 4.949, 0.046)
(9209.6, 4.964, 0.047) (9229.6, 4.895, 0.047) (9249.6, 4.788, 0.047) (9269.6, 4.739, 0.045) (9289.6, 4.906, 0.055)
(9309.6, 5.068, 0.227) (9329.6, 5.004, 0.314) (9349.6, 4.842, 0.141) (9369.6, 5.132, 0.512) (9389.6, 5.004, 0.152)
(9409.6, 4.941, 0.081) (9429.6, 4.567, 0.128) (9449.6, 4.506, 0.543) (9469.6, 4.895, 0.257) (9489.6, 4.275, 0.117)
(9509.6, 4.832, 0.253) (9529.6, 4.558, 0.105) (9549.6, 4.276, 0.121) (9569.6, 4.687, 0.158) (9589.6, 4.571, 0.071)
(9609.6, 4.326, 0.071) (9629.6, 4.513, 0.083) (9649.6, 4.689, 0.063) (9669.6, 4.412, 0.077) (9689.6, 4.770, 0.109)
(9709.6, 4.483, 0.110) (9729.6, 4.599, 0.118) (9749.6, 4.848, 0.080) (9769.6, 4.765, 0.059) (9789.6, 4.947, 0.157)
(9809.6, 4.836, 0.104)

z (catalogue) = 0.33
